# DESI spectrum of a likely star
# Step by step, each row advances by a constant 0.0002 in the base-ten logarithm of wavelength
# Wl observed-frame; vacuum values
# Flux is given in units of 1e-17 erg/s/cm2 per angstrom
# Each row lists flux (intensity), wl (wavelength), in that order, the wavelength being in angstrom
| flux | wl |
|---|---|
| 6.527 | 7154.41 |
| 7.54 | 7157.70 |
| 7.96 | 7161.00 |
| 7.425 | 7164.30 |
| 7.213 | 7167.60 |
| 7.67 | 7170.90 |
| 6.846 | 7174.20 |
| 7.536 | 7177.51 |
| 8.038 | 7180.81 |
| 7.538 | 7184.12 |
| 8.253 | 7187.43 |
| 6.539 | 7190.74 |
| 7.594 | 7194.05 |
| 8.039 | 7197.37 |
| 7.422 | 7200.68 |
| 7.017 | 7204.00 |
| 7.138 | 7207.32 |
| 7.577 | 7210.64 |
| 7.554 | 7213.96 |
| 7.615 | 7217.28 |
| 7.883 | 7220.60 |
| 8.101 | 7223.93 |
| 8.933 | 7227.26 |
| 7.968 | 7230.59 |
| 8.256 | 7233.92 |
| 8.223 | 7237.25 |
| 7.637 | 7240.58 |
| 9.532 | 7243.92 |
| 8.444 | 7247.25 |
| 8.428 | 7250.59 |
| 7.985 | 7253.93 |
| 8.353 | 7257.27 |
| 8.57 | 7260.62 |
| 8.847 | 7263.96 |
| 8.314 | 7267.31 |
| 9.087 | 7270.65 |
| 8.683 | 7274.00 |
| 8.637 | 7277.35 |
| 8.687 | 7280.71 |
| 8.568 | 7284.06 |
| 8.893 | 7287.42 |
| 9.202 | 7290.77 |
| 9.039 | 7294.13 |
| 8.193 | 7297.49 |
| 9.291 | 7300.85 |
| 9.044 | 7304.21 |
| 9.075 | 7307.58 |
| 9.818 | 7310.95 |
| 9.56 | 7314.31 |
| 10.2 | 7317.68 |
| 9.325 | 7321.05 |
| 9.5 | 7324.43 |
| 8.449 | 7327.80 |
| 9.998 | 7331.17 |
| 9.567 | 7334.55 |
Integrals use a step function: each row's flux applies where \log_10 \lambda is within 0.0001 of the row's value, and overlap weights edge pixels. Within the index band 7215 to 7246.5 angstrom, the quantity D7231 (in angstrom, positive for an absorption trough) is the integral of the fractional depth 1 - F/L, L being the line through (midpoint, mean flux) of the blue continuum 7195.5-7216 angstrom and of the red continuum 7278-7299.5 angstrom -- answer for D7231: -1.5 angstrom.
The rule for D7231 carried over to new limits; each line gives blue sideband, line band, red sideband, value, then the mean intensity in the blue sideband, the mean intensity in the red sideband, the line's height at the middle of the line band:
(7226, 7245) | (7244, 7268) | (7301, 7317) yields 0.5 angstrom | 8.38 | 9.42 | 8.67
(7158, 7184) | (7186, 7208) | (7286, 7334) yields 1.2 angstrom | 7.53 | 9.27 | 7.85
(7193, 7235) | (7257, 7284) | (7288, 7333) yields 0.0 angstrom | 7.77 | 9.28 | 8.65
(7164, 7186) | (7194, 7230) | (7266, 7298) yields 0.9 angstrom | 7.48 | 8.76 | 7.92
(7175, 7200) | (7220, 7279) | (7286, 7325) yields 0.2 angstrom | 7.61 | 9.26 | 8.48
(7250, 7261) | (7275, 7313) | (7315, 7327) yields 0.4 angstrom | 8.29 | 9.57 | 9.04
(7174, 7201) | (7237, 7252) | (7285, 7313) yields -0.2 angstrom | 7.58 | 9.06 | 8.34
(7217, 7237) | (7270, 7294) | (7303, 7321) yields 0.6 angstrom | 8.17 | 9.53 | 9.05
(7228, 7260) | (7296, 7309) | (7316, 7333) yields 0.4 angstrom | 8.34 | 9.49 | 9.18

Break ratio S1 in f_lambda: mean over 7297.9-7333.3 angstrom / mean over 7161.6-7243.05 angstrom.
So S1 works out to 1.2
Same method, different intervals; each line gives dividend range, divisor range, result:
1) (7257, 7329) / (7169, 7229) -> 1.18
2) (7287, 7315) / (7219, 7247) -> 1.10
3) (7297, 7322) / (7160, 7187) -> 1.24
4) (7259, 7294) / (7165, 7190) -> 1.16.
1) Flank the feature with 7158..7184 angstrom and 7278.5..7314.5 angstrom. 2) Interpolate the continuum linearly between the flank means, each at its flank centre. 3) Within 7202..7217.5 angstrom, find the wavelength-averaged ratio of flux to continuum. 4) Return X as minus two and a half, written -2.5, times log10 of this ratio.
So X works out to 0.09 mag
